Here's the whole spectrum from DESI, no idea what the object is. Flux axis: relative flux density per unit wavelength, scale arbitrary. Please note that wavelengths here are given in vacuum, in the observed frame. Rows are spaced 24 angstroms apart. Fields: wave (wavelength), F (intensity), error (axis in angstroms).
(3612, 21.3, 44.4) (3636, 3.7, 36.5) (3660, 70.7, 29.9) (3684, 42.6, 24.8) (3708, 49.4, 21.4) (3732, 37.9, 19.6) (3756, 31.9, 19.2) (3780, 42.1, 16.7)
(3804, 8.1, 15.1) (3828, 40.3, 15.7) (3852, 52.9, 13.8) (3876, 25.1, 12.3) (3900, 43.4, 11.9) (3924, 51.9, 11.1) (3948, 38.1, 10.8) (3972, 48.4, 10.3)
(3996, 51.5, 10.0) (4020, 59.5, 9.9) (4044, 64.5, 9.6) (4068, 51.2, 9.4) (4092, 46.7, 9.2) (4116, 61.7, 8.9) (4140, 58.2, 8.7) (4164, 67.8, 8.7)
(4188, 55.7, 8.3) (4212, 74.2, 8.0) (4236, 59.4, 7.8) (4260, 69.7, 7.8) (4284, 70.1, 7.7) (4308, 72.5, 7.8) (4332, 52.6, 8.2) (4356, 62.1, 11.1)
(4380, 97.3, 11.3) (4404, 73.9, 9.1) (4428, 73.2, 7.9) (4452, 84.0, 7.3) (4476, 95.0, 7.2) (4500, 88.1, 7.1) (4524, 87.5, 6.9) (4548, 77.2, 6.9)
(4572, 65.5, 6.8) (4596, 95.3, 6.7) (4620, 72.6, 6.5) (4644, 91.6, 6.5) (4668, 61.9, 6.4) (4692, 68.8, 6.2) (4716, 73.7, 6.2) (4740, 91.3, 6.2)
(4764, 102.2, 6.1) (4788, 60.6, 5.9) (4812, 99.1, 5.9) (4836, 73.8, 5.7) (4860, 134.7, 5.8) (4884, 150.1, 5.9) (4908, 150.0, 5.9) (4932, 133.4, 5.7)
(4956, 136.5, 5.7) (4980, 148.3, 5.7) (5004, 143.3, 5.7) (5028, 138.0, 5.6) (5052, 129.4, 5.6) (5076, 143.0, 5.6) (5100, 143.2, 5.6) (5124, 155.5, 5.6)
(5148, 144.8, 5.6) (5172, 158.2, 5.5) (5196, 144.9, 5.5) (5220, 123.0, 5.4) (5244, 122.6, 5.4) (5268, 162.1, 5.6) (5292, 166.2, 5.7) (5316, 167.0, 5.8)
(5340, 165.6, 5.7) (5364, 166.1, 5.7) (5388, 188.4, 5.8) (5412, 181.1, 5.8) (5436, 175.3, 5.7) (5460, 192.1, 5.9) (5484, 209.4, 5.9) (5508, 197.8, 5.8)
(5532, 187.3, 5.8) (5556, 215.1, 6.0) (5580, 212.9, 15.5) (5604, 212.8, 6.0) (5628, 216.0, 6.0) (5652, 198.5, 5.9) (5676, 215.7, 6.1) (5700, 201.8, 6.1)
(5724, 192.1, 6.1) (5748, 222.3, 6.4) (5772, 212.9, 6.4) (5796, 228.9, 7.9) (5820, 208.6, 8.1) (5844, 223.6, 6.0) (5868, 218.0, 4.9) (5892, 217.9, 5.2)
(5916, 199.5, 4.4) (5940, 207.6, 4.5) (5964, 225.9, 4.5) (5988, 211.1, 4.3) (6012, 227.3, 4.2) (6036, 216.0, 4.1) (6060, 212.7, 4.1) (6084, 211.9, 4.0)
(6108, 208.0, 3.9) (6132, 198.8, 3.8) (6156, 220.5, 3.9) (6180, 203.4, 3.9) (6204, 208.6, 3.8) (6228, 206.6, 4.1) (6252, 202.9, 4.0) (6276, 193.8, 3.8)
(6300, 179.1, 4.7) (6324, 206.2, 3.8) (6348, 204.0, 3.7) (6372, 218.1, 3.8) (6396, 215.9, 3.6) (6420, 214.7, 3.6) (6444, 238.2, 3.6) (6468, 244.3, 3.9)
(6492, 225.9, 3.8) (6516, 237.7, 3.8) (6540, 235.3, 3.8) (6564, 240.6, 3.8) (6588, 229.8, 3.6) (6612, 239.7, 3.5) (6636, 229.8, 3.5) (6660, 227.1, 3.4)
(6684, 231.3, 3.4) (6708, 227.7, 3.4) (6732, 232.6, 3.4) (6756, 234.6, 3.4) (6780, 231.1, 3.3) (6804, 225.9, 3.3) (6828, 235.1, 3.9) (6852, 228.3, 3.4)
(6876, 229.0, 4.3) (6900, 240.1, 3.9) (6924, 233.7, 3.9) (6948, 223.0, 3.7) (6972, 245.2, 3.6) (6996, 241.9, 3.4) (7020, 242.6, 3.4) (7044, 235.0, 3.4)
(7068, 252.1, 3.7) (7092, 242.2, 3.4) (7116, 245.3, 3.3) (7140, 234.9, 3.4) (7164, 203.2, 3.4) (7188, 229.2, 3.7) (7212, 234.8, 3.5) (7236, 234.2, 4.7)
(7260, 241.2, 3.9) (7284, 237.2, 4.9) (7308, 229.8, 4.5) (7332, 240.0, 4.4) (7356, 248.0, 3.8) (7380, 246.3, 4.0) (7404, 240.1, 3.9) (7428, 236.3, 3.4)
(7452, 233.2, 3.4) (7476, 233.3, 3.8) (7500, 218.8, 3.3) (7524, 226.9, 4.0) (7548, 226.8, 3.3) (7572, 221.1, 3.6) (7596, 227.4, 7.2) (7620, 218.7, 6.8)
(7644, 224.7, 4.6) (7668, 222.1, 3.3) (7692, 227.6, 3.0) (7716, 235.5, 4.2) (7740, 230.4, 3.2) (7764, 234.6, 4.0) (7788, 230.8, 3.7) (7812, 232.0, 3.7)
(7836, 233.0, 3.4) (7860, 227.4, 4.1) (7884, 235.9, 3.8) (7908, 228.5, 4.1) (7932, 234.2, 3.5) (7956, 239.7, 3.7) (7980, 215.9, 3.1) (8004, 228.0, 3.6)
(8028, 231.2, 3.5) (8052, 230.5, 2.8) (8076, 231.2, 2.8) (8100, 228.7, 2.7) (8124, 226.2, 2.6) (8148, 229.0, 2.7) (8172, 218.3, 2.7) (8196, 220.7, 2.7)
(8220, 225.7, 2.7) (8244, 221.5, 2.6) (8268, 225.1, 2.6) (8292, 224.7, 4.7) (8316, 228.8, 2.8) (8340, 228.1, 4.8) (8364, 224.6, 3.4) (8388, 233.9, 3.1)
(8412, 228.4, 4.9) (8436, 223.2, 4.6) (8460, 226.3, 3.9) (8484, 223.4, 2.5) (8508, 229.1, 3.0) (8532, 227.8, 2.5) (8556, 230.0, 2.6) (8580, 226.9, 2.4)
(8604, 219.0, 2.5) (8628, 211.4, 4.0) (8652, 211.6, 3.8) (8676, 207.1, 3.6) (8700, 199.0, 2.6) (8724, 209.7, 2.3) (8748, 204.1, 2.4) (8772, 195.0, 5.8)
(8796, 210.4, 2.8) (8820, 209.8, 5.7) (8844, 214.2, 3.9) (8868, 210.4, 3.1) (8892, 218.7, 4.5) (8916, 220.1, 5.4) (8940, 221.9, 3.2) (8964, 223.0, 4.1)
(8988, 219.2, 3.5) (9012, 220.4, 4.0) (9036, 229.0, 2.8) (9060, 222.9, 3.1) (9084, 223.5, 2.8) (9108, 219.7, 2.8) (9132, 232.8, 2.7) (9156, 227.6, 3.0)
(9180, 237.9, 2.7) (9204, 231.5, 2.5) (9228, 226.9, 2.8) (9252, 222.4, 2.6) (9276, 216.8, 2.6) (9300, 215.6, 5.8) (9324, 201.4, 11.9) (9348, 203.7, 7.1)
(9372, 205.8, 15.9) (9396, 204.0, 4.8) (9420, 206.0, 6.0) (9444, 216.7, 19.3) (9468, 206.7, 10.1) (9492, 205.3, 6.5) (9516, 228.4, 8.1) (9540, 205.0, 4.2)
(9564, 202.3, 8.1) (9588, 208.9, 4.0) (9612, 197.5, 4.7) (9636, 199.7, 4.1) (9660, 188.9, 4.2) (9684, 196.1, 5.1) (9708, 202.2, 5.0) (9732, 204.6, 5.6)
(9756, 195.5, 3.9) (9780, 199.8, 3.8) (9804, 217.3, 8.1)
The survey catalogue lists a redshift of 0.216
